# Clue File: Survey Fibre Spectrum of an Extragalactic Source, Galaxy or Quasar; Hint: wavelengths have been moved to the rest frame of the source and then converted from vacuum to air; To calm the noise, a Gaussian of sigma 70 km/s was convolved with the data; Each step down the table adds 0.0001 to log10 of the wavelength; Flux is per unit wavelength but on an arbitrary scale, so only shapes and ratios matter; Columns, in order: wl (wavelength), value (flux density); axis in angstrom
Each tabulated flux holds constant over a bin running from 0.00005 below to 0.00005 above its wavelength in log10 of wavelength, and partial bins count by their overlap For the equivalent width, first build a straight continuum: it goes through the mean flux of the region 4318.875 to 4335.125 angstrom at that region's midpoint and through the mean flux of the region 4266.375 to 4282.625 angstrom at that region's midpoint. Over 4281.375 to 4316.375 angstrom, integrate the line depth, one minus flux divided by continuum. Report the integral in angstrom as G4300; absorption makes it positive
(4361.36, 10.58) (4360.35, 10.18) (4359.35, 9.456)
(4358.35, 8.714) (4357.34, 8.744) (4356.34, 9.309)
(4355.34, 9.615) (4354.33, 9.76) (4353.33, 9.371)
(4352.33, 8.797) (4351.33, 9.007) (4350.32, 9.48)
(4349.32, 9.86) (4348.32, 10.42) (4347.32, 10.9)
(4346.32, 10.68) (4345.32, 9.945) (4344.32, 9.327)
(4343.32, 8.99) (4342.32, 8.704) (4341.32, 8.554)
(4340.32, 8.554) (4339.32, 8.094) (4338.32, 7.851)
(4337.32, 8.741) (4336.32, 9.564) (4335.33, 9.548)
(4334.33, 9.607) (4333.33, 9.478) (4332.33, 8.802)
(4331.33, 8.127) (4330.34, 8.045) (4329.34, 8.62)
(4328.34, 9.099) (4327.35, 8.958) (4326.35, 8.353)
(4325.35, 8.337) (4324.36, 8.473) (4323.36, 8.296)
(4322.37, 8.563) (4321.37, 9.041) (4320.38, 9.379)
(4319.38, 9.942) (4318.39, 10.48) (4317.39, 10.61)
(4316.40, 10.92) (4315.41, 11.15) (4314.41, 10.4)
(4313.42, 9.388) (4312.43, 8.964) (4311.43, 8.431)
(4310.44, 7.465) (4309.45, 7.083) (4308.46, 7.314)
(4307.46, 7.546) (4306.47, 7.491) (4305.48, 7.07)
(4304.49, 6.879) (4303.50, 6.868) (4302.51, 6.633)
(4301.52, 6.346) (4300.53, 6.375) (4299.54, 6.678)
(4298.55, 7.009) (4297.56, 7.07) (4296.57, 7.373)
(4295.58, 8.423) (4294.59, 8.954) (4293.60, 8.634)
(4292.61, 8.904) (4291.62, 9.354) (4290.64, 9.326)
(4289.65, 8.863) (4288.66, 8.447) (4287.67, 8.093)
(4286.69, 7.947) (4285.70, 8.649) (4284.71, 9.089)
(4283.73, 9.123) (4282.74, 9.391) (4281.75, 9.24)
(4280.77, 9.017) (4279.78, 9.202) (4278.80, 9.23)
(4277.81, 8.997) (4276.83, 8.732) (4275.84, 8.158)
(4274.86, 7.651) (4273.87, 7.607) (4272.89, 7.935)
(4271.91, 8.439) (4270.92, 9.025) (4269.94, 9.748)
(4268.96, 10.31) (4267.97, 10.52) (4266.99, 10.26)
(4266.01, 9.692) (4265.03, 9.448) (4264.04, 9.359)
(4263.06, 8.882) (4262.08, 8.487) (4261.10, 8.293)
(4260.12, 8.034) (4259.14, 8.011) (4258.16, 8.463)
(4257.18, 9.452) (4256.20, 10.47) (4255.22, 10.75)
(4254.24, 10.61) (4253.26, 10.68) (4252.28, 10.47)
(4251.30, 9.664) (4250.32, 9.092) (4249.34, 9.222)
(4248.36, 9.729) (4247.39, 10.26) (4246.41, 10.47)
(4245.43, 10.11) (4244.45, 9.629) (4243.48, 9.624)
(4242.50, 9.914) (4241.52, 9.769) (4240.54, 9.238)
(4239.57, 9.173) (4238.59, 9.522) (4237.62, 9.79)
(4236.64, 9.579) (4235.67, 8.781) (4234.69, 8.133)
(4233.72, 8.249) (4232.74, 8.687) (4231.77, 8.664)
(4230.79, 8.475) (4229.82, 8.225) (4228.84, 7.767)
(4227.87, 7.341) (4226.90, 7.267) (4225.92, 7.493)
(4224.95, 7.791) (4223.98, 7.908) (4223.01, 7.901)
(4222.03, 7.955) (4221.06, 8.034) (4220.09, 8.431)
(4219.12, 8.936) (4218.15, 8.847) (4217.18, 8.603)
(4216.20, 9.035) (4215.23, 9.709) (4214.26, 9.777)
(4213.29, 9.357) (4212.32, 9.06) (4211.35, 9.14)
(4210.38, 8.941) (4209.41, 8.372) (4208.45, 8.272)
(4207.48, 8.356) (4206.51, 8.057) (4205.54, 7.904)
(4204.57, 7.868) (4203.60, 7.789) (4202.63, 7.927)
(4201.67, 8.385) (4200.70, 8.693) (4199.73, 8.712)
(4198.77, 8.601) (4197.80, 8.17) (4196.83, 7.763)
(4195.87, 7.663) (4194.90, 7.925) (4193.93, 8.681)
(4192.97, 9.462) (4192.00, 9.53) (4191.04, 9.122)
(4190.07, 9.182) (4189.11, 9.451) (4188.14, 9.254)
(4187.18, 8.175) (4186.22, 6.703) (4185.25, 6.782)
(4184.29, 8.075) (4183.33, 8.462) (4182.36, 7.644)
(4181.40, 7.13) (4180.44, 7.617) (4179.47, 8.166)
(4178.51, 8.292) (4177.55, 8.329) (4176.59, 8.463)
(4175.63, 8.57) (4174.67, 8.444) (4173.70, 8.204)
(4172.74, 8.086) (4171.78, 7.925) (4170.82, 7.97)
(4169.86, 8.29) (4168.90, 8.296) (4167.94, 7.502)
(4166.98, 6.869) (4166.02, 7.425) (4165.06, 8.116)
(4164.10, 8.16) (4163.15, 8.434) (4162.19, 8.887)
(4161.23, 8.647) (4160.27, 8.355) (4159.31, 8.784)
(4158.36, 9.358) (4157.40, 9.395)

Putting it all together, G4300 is 2.9 angstrom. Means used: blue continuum 9.02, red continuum 8.83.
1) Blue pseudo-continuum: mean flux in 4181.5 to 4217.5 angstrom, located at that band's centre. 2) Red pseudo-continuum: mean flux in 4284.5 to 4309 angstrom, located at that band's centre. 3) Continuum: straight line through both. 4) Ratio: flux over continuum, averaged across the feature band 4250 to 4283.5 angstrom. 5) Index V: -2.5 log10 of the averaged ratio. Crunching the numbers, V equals -0.152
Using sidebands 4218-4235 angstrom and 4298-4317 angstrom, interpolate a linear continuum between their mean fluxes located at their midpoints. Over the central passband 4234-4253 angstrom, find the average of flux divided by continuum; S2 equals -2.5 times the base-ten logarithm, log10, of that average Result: -0.19 mag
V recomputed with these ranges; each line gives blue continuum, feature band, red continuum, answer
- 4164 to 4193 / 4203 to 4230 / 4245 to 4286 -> 0.037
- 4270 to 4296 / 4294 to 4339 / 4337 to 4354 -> 0.072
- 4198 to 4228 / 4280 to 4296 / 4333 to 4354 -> 0.010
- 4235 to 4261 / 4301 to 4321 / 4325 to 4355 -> 0.091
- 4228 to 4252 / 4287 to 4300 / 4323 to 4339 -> 0.088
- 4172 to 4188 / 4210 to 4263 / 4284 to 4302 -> -0.125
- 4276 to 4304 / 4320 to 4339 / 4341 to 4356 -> 0.046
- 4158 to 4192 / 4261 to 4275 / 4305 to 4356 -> -0.047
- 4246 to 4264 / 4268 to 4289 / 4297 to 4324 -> 0.022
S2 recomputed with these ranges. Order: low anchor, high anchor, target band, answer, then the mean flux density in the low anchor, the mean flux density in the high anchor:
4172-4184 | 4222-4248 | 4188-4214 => -0.02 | 8.11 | 8.83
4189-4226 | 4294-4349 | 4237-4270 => -0.13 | 8.54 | 8.62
